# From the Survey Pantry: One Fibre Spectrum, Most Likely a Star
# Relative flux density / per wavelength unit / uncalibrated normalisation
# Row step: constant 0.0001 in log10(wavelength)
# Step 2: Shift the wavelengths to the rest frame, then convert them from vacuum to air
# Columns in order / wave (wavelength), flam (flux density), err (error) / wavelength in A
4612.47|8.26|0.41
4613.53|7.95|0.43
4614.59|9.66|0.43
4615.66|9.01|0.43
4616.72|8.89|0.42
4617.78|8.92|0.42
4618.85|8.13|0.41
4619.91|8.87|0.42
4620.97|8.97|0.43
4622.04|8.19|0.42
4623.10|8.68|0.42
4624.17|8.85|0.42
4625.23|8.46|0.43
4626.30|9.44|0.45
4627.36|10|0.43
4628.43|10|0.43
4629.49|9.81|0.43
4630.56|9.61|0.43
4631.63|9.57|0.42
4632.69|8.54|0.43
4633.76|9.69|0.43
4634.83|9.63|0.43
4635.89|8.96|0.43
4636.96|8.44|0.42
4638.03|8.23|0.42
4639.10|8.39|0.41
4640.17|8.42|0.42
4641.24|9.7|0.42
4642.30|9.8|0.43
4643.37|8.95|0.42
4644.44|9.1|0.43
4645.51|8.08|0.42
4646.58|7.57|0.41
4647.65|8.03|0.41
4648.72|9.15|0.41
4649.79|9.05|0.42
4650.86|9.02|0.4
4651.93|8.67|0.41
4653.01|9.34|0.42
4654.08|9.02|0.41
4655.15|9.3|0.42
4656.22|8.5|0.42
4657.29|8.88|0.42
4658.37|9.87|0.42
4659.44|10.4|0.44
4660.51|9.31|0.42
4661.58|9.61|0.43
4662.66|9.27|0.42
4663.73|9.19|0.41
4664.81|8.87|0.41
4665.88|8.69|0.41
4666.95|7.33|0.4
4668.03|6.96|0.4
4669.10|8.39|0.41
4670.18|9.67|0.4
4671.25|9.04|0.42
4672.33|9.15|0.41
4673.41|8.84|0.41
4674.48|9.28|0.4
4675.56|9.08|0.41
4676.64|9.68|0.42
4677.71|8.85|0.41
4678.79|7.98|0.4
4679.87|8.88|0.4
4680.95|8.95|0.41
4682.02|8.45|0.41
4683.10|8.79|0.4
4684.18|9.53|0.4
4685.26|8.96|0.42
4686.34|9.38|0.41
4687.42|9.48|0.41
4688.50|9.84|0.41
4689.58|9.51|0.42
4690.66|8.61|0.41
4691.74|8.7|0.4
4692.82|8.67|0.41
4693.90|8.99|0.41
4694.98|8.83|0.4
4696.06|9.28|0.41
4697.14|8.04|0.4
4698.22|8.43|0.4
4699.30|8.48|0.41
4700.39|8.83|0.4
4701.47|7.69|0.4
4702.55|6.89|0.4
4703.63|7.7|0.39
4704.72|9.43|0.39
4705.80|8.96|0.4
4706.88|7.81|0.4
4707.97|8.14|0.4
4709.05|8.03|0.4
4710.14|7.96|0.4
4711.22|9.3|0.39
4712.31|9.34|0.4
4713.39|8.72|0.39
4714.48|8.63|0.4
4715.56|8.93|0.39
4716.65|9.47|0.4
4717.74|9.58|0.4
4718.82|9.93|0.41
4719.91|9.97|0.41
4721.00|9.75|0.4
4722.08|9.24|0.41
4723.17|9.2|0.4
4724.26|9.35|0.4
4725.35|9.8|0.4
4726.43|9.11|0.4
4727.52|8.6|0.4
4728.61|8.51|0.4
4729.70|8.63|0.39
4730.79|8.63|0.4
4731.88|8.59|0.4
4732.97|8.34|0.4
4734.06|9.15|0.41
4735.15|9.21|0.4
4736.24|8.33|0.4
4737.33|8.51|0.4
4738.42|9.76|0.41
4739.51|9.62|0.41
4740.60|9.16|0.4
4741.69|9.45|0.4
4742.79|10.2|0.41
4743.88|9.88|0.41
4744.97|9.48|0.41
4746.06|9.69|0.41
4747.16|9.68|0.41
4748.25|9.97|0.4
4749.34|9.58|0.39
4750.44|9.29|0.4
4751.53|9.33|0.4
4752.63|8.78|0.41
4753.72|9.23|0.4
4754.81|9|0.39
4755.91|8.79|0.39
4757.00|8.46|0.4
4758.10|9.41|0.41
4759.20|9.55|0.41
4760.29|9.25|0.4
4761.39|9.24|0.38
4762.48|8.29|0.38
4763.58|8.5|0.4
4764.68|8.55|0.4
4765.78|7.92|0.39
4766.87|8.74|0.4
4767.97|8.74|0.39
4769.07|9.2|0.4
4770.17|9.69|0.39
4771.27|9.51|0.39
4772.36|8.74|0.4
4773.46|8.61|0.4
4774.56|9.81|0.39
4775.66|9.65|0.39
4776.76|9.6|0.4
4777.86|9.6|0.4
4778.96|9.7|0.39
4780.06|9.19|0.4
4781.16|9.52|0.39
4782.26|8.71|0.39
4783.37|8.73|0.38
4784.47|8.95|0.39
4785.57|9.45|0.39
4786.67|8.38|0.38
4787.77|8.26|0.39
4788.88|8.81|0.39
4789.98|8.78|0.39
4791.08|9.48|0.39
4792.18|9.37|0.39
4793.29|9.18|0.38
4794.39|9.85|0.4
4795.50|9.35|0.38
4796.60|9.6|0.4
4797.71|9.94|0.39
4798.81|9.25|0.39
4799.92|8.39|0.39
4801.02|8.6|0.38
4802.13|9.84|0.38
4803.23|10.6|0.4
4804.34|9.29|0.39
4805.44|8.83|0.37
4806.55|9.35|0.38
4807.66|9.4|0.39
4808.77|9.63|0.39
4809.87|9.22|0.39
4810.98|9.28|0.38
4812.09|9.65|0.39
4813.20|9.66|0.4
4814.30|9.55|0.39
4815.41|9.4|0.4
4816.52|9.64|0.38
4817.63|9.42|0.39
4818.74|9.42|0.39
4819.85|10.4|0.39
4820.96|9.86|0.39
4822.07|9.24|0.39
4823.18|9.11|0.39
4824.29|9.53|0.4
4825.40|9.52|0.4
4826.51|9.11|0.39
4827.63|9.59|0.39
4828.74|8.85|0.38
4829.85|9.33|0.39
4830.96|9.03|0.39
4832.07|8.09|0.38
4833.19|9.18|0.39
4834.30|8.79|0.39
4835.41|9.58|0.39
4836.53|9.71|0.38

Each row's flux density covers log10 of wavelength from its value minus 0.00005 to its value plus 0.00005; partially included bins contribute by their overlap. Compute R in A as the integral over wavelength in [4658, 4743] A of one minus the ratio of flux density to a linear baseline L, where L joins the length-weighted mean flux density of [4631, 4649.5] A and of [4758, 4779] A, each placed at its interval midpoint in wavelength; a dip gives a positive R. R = 0.35 A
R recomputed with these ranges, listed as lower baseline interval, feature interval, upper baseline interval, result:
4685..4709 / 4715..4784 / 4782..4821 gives -1.5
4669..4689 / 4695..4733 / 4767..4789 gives 1.3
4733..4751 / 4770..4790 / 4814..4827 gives 0.7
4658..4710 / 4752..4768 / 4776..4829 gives 0.5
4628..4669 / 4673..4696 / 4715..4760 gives 0.1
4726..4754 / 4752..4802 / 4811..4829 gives 1.3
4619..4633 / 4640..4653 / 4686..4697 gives 0.4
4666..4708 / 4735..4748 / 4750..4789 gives -0.7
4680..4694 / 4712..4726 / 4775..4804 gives -0.4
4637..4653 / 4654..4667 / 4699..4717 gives -0.7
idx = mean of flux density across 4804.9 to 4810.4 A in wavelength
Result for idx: 9.28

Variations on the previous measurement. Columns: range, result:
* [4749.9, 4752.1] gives 9.3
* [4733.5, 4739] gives 9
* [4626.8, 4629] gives 10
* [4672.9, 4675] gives 9.09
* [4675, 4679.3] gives 8.9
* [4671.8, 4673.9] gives 8.98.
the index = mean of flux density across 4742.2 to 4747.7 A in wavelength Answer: 9.77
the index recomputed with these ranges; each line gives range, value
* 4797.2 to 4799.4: 9.57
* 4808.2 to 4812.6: 9.44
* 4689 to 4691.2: 9.07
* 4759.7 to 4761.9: 9.26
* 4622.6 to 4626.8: 8.84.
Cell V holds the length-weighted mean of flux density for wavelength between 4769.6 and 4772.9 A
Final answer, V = 9.33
